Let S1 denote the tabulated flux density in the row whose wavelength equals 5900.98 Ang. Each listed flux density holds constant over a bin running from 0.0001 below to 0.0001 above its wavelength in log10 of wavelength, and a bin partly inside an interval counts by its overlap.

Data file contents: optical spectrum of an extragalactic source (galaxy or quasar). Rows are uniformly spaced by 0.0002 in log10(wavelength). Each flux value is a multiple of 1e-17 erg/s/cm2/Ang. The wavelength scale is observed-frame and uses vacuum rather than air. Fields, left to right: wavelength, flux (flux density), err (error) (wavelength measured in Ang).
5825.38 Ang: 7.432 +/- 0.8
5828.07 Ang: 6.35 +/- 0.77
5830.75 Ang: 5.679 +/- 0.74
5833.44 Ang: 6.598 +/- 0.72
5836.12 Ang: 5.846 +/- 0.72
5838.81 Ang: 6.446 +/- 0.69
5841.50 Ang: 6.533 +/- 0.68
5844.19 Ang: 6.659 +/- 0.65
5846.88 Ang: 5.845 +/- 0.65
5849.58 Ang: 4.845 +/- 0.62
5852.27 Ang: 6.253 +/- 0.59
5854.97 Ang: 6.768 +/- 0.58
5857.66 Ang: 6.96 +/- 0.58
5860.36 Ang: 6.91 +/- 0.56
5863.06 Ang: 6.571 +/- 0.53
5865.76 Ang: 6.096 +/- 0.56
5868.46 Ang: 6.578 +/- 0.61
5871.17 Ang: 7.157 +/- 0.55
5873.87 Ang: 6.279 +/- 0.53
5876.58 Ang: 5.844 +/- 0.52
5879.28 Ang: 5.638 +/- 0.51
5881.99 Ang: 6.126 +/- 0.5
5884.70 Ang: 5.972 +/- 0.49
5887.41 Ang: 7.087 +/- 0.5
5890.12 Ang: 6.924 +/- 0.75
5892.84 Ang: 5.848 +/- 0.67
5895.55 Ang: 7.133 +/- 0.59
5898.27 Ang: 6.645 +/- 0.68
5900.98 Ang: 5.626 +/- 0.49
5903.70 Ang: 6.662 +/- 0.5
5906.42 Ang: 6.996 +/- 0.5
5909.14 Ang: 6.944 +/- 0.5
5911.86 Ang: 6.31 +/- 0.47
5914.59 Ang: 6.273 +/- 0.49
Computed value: 5.626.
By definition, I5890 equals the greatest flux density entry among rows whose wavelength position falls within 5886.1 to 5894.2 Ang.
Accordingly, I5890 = 7.087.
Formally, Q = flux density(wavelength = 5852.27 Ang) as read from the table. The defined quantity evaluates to 6.253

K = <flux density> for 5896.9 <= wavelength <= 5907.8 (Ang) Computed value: 6.48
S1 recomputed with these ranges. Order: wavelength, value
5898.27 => 6.645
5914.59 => 6.273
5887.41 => 7.087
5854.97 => 6.768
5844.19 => 6.659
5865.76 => 6.096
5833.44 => 6.598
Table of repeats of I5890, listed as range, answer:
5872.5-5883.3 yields 6.279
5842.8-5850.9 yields 6.659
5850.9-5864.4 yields 6.96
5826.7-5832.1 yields 6.35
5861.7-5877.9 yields 7.157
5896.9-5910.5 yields 6.996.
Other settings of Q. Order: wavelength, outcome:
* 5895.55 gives 7.133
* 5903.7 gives 6.662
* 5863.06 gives 6.571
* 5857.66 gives 6.96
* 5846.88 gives 5.845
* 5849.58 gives 4.845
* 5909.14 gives 6.944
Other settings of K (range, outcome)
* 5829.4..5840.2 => 6.15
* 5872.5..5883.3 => 5.98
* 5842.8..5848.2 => 6.26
